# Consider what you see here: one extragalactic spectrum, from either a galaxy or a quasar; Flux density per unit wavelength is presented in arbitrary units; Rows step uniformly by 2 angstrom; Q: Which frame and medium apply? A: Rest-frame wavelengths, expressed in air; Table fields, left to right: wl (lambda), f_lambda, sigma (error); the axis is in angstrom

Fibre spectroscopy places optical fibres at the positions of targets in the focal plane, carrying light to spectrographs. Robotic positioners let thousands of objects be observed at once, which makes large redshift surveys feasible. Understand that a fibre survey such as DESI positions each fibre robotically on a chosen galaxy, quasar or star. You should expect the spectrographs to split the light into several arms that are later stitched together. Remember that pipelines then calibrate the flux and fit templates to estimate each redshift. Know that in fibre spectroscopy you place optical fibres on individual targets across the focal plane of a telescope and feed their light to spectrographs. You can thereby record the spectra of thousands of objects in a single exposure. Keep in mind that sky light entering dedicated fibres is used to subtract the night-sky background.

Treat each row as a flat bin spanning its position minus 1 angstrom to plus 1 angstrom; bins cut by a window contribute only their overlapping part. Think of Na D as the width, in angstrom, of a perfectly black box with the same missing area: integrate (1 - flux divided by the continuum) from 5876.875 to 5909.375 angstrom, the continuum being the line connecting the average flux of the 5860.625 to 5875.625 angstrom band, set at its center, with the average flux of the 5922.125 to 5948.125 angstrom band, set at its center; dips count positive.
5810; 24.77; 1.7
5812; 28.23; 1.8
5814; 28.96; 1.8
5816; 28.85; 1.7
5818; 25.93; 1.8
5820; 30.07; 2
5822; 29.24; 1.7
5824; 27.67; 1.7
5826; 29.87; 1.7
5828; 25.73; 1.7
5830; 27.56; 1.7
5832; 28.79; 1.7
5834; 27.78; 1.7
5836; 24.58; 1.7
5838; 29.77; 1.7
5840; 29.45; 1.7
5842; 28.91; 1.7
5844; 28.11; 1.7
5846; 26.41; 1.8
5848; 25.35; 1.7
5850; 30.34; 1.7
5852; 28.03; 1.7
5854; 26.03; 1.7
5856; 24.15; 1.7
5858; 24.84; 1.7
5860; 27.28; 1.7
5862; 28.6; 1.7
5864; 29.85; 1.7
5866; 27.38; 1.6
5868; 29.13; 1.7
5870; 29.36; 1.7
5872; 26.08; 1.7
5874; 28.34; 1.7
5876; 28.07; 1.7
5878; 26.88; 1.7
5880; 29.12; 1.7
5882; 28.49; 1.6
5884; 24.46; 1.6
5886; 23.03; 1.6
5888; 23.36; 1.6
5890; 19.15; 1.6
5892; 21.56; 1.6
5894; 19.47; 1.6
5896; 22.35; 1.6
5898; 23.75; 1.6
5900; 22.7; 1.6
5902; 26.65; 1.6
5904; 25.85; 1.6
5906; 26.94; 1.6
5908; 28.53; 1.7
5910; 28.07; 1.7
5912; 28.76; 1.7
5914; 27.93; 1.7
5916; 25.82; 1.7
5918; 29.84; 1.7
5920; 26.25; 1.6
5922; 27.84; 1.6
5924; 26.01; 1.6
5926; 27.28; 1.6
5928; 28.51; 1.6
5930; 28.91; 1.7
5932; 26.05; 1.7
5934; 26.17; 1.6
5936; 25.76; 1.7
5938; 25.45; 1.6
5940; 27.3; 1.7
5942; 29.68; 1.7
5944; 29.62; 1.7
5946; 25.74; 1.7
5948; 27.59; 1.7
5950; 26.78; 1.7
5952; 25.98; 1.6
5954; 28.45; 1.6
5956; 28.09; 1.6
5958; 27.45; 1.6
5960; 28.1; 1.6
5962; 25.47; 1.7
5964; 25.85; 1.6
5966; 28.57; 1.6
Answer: 3.9 angstrom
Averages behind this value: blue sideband 28.4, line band 24.6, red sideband 27.2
